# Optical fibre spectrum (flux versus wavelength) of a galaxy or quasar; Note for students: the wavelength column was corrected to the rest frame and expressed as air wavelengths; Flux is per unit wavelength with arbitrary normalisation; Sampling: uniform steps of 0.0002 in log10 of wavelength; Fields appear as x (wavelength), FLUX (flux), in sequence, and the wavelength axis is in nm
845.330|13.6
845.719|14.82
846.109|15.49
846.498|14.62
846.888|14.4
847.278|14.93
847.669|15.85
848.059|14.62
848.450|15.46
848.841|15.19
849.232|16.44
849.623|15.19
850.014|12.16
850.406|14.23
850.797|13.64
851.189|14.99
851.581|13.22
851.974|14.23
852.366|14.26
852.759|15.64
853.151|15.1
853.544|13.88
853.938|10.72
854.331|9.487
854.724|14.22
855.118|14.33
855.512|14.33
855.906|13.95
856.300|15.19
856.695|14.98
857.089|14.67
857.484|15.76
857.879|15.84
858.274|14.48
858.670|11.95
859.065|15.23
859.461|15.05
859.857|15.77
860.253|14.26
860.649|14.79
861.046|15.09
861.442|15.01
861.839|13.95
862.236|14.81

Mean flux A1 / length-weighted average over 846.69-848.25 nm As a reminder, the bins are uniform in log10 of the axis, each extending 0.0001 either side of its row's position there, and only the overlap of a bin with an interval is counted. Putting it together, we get 14.9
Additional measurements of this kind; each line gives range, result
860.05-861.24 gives 14.7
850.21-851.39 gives 14.3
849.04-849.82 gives 15.8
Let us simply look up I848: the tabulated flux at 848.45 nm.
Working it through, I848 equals 15.46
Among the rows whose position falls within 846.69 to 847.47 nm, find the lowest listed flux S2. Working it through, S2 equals 14.4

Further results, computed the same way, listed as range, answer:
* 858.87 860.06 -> 15.05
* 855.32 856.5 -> 13.95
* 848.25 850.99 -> 12.16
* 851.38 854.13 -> 10.72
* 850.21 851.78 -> 13.22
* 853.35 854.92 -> 9.487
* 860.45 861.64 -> 14.79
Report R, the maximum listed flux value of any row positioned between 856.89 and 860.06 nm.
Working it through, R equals 15.84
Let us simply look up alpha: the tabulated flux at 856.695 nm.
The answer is 14.98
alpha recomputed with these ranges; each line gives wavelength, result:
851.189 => 14.99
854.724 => 14.22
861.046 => 15.09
